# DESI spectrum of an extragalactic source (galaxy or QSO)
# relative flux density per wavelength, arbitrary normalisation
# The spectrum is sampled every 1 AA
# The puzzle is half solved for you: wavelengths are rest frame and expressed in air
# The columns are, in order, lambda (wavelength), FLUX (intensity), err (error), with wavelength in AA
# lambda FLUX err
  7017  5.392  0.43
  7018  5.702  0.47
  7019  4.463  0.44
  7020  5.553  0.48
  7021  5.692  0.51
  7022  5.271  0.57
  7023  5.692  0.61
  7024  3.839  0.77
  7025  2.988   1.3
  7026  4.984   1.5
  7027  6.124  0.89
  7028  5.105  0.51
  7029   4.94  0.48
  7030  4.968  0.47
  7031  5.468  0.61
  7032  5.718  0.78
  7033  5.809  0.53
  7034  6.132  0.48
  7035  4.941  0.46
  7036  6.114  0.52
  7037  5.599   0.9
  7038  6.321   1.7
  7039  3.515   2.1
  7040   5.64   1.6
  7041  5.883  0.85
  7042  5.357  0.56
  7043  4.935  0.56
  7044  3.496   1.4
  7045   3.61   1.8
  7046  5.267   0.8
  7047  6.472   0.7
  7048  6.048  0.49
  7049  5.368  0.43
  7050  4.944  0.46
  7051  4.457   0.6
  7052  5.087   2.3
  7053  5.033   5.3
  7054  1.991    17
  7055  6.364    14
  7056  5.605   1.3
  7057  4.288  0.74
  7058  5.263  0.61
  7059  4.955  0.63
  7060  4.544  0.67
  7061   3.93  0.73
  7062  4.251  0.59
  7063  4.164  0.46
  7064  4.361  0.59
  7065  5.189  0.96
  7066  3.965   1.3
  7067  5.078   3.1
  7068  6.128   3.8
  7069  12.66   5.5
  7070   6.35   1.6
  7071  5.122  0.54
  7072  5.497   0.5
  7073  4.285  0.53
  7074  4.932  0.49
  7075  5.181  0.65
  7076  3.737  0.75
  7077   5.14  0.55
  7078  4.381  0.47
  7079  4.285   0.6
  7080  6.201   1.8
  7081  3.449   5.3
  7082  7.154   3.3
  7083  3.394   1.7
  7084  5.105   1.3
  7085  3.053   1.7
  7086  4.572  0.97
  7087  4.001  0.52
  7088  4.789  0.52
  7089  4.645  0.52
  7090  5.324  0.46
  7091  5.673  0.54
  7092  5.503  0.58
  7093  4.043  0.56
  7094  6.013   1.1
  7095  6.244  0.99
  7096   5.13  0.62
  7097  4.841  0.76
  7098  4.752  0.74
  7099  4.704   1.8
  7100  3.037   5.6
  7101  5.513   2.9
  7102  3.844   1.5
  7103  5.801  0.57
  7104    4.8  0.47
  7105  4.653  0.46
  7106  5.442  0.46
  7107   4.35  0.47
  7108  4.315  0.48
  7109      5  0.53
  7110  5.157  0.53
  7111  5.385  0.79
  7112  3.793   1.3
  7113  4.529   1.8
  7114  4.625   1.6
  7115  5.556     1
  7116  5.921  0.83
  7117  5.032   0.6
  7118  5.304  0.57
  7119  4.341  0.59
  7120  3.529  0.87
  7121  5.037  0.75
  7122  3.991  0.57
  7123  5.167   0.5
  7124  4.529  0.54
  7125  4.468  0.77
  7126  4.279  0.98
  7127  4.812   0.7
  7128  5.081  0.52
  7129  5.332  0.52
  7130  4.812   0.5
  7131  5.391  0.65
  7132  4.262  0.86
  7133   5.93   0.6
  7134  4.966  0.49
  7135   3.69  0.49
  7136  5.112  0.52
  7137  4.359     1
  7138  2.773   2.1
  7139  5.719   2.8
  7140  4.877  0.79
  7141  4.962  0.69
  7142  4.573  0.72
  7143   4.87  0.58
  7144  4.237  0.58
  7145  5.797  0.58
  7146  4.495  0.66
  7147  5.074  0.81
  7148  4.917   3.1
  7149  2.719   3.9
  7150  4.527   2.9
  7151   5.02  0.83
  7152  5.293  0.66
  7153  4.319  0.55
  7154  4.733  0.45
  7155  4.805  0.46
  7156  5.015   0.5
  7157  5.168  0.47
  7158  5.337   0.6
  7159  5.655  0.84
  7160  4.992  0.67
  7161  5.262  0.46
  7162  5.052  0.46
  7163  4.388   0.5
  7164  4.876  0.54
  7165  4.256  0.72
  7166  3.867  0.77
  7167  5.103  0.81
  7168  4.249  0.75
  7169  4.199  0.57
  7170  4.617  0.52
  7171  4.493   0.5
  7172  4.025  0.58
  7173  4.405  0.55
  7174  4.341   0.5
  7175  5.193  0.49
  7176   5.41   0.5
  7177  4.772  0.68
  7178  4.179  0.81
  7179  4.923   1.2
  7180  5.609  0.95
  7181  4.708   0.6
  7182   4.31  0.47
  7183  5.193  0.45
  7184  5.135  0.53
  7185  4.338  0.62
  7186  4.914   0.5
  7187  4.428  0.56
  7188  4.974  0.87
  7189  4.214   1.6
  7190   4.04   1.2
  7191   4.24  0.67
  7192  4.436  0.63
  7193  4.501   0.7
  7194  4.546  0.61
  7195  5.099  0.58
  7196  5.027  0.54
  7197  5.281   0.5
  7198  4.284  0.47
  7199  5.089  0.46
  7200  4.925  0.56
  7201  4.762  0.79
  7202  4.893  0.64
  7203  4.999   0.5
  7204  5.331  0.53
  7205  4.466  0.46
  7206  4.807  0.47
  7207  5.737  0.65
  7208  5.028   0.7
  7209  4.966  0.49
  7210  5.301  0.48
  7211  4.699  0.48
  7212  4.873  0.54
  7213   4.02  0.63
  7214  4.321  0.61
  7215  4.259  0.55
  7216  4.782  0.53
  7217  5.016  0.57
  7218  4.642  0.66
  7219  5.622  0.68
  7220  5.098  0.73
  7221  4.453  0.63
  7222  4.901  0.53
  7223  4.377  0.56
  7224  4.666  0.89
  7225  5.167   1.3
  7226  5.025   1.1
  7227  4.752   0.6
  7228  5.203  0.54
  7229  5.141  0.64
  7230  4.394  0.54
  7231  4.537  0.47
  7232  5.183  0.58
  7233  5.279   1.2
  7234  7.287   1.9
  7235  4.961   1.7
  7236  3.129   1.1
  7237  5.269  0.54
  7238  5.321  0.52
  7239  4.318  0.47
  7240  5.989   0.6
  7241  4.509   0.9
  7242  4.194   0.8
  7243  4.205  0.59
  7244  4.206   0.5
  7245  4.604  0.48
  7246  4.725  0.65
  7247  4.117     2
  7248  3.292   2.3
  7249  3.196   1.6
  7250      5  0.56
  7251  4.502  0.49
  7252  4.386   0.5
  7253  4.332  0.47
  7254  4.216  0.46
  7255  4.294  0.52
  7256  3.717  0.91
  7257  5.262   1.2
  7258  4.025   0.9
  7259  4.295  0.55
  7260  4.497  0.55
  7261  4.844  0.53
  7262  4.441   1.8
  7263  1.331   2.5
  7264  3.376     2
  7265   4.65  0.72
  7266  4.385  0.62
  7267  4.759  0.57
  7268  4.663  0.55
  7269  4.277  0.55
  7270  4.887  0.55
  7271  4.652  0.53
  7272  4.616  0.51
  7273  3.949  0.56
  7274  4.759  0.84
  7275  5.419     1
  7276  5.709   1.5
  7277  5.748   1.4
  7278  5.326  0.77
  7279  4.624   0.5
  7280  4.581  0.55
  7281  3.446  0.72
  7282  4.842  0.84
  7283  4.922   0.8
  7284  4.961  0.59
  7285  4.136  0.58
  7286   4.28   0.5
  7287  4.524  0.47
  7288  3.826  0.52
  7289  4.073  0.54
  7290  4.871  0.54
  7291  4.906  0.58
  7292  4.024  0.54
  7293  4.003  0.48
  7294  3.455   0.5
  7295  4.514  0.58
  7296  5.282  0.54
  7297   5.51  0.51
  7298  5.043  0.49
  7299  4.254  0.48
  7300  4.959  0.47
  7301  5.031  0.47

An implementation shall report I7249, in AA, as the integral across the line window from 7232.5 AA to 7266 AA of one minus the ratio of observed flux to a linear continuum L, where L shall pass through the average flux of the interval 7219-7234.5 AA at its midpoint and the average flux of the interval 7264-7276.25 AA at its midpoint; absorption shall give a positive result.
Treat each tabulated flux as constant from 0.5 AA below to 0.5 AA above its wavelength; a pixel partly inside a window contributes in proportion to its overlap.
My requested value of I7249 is 3.0 AA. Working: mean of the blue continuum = 5.05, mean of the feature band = 4.42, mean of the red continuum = 4.65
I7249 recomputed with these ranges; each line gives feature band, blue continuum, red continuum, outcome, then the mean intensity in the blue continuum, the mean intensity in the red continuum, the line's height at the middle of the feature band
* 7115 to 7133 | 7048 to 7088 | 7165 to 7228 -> 0.14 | 4.97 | 4.74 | 4.87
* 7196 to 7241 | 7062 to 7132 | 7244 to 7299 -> -3.18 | 4.94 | 4.44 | 4.59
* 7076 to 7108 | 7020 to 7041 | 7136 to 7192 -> 1.23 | 5.27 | 4.69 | 5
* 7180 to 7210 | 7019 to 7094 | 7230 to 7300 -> -0.58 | 5.07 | 4.53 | 4.71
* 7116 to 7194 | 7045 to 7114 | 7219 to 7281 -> 1.61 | 4.97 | 4.61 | 4.81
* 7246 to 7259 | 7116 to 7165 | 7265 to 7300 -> 1.23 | 4.77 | 4.63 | 4.66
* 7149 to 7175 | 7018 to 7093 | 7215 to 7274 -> 0.52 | 5.07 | 4.57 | 4.79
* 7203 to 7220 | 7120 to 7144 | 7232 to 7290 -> -1.06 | 4.7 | 4.52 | 4.59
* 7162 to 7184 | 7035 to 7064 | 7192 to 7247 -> 1.01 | 4.94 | 4.84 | 4.87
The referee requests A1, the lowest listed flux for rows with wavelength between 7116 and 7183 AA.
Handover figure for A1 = 2.719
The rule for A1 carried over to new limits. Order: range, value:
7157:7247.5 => 3.129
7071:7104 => 3.037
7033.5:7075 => 1.991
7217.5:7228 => 4.377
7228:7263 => 1.331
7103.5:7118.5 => 3.793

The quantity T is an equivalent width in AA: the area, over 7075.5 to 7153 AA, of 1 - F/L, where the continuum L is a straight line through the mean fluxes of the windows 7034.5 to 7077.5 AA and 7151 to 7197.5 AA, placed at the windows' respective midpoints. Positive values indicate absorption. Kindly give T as 2.8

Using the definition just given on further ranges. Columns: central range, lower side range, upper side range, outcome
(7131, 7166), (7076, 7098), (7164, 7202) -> -0.20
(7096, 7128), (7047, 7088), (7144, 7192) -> 0.88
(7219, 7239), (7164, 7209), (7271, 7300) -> -1.17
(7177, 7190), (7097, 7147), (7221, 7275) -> -0.19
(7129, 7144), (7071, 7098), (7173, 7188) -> 0.31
